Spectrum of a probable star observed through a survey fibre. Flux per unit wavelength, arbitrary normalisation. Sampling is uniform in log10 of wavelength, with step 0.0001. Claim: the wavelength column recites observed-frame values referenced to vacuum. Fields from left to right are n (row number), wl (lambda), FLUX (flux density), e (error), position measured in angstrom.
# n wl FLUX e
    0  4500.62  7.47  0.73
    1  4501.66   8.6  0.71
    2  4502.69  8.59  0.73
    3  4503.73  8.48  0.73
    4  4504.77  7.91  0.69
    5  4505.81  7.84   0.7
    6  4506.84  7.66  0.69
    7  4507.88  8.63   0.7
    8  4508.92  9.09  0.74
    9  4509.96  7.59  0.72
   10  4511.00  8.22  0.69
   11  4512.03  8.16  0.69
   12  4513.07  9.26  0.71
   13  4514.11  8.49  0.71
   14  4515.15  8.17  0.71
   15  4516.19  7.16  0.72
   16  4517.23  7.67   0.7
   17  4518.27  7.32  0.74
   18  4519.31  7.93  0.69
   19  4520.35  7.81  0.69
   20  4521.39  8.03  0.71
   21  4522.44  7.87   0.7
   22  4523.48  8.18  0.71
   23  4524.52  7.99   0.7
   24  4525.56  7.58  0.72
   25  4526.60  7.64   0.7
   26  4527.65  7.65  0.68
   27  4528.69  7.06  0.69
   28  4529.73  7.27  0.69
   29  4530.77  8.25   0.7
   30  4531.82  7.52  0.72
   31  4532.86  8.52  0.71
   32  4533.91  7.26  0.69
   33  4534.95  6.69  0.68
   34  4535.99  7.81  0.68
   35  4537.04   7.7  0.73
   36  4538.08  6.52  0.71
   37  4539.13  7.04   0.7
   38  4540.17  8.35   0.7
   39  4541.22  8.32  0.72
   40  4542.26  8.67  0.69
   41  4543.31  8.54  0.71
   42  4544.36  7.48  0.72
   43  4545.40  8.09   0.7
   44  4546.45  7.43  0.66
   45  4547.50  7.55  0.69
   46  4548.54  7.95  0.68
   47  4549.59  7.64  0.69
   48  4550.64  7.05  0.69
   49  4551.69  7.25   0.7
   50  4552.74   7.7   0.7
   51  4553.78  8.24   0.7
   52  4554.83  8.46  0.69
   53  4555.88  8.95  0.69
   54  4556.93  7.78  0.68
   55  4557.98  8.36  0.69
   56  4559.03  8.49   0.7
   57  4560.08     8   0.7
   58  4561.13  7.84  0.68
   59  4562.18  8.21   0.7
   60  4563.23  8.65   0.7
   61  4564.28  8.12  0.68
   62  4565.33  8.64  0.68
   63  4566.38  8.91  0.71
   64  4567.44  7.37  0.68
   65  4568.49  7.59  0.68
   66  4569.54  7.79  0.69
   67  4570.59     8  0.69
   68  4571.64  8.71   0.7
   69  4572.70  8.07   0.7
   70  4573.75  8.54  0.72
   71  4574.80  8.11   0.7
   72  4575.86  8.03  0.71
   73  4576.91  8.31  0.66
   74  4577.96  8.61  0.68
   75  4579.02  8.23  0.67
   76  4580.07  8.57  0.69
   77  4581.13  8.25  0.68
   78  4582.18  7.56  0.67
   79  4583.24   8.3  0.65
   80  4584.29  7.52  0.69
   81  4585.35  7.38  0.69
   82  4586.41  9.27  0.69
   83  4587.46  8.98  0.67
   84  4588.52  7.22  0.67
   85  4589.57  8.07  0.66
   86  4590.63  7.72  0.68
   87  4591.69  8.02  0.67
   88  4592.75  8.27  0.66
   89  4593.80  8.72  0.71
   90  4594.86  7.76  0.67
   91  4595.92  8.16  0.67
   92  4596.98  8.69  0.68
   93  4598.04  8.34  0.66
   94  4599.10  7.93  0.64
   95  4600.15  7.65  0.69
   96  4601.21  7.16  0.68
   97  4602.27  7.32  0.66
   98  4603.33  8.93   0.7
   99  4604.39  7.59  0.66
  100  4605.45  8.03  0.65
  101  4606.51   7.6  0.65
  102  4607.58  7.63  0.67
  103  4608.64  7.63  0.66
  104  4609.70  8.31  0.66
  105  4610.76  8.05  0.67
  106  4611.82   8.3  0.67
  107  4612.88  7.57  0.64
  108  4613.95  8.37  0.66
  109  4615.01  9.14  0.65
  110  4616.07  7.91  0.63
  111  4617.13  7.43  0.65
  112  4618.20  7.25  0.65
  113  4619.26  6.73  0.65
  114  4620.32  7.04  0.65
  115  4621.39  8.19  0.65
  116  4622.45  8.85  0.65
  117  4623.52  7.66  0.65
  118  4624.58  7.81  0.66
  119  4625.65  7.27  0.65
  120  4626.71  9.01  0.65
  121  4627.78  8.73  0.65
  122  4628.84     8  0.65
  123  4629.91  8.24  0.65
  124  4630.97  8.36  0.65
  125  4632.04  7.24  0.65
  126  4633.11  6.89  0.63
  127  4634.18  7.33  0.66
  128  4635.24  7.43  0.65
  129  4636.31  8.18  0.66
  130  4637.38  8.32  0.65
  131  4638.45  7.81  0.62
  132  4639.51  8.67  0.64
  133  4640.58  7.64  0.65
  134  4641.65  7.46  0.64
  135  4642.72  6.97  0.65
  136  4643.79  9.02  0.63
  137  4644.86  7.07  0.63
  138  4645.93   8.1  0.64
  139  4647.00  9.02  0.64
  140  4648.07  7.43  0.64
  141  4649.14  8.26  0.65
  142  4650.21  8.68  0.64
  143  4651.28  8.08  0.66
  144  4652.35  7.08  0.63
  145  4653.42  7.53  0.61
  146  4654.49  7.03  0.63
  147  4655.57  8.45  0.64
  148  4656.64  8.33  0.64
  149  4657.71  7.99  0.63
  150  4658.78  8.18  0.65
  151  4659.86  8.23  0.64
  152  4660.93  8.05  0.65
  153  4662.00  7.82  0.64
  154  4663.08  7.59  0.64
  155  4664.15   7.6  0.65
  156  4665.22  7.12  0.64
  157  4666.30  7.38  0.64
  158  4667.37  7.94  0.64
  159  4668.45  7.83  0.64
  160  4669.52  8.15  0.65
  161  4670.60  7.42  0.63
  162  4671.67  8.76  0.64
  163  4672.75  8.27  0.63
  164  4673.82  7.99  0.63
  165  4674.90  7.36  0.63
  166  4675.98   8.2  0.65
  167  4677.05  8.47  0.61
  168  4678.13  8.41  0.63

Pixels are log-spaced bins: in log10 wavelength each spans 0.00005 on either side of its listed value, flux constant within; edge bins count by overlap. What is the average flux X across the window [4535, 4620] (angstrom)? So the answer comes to 8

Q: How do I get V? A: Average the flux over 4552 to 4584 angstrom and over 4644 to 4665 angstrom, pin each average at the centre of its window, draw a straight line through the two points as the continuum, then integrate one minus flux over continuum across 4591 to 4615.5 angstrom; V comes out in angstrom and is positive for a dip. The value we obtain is 0.13 angstrom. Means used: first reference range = 8.2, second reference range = 7.93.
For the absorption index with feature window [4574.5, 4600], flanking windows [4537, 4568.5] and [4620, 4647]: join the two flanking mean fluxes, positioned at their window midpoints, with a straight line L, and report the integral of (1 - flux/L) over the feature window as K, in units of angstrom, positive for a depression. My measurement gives -0.7 angstrom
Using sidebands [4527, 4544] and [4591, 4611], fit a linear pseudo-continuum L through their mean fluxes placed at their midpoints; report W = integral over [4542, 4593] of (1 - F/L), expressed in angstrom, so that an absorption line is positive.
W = -1.6 angstrom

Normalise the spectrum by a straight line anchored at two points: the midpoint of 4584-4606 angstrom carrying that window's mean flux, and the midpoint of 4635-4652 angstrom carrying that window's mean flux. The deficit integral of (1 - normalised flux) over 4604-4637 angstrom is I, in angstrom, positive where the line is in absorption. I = 0.64 angstrom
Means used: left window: 8.04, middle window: 7.87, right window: 8.01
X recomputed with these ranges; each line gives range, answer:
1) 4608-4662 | 7.93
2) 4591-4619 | 7.98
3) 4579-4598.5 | 8.16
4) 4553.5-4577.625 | 8.23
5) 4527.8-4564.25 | 7.85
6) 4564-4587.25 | 8.19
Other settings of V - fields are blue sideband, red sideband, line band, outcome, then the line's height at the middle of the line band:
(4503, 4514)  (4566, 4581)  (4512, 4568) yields 2.4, 8.25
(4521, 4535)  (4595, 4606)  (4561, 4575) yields -0.6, 7.85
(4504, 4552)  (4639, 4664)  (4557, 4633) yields -1.6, 7.89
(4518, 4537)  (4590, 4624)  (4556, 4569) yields -0.7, 7.8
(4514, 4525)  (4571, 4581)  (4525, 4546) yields 0.8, 7.99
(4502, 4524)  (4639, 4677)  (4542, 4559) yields 0.2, 8.05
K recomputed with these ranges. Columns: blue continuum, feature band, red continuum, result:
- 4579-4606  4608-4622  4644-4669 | 0.27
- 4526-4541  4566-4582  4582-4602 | -0.61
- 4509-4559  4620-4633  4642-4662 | -0.12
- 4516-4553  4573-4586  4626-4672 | -0.59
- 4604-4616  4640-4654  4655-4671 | 0.08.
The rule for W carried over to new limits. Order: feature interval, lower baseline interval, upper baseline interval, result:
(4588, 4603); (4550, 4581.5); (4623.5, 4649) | 0.2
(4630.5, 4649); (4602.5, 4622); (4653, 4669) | 0.0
